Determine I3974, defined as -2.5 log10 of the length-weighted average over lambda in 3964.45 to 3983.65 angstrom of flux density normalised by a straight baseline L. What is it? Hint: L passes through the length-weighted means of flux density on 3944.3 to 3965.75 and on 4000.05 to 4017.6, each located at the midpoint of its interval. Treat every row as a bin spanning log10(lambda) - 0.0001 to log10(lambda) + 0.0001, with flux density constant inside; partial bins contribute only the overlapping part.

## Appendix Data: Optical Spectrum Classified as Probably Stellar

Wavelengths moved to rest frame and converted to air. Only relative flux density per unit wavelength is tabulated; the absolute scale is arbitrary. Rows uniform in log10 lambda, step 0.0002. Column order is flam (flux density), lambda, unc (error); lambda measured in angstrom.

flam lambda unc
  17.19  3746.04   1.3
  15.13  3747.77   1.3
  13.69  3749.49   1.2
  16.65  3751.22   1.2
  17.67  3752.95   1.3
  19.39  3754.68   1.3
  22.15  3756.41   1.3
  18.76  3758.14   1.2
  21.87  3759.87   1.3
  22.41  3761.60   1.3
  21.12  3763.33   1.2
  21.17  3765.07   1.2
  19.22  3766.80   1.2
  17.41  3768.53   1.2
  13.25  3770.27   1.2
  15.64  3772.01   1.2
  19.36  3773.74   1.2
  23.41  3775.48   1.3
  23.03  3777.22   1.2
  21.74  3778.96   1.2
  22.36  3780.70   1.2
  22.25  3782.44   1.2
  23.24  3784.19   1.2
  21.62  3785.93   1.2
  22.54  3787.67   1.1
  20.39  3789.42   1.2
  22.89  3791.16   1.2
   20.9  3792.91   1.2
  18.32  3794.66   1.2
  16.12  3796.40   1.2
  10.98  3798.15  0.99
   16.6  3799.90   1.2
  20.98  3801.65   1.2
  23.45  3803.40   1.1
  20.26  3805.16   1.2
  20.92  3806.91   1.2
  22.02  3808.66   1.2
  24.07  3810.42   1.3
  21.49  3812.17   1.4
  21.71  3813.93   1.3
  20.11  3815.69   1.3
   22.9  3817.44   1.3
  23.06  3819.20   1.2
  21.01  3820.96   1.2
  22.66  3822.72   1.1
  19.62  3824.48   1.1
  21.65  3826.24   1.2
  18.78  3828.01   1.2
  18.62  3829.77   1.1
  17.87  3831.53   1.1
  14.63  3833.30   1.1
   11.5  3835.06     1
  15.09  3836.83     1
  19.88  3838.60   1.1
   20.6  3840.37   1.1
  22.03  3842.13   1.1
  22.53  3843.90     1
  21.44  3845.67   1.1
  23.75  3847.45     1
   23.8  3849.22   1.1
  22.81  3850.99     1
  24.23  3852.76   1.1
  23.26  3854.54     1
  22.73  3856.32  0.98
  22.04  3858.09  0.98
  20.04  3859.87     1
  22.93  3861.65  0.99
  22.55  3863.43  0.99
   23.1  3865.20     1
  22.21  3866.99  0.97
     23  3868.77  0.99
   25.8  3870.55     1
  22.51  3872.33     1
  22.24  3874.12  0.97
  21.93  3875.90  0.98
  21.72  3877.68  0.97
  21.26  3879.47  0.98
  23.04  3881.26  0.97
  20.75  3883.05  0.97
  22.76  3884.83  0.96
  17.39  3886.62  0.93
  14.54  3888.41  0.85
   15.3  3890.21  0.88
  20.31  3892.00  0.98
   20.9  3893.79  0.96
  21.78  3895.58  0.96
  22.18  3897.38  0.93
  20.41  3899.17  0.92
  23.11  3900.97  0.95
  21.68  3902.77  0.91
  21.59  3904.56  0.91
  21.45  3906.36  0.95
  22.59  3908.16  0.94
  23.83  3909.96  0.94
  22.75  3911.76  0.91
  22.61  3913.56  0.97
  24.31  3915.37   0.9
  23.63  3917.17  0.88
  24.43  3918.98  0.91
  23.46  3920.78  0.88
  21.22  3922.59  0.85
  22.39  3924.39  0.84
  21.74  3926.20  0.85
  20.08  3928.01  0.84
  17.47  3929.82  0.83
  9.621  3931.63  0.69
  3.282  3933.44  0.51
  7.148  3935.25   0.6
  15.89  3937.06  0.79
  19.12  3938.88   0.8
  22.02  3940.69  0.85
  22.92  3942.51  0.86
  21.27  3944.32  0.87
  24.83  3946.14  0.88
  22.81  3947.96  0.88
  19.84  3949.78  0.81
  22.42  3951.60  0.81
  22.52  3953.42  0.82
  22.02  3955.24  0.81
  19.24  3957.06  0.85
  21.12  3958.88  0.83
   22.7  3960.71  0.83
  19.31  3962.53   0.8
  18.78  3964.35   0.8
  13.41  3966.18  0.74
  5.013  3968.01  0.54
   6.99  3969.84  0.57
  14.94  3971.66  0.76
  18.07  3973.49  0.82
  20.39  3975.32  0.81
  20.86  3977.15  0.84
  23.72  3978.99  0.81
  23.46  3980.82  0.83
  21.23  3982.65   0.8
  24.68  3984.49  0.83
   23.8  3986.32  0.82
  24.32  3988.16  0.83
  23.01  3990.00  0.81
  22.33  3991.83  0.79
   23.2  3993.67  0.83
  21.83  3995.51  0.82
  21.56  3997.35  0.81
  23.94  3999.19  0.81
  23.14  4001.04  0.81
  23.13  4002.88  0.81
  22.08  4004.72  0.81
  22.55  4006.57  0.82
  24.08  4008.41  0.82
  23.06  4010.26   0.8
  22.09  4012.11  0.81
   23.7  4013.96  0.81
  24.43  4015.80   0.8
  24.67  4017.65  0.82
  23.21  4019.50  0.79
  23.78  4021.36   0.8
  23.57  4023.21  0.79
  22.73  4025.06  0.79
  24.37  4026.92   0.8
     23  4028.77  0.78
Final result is 0.28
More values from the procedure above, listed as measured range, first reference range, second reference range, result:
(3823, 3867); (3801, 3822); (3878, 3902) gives 0.02 mag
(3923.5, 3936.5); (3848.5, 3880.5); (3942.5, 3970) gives 0.36 mag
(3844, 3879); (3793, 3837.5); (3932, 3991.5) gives -0.18 mag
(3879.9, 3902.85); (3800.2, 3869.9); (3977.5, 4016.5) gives 0.08 mag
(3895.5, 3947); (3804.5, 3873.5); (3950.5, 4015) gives 0.04 mag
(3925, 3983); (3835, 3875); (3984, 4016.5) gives 0.24 mag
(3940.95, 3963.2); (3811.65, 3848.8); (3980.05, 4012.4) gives 0.02 mag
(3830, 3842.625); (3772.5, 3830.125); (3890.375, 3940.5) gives 0.19 mag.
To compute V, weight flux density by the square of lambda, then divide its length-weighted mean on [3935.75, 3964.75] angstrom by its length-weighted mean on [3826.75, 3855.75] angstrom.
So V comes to 1.10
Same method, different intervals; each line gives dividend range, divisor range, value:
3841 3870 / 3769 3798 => 1.17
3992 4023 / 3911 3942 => 1.28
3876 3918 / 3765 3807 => 1.14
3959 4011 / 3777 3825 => 1.08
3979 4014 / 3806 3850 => 1.23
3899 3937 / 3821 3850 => 1.05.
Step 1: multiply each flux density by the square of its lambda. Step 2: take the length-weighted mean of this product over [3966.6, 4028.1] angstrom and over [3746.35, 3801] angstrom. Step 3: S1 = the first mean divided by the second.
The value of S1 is 1.3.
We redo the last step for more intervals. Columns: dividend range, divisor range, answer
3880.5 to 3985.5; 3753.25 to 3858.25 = 1.03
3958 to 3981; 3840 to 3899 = 0.84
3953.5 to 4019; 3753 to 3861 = 1.12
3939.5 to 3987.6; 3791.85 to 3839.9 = 1.11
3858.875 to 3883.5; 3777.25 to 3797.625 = 1.11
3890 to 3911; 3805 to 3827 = 1.03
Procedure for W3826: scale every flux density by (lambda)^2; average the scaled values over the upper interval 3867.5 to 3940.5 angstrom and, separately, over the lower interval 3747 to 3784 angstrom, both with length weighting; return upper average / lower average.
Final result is 1.12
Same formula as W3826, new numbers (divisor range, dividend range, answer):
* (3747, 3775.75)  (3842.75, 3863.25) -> 1.28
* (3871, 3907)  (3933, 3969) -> 0.91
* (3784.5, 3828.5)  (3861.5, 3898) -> 1.07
